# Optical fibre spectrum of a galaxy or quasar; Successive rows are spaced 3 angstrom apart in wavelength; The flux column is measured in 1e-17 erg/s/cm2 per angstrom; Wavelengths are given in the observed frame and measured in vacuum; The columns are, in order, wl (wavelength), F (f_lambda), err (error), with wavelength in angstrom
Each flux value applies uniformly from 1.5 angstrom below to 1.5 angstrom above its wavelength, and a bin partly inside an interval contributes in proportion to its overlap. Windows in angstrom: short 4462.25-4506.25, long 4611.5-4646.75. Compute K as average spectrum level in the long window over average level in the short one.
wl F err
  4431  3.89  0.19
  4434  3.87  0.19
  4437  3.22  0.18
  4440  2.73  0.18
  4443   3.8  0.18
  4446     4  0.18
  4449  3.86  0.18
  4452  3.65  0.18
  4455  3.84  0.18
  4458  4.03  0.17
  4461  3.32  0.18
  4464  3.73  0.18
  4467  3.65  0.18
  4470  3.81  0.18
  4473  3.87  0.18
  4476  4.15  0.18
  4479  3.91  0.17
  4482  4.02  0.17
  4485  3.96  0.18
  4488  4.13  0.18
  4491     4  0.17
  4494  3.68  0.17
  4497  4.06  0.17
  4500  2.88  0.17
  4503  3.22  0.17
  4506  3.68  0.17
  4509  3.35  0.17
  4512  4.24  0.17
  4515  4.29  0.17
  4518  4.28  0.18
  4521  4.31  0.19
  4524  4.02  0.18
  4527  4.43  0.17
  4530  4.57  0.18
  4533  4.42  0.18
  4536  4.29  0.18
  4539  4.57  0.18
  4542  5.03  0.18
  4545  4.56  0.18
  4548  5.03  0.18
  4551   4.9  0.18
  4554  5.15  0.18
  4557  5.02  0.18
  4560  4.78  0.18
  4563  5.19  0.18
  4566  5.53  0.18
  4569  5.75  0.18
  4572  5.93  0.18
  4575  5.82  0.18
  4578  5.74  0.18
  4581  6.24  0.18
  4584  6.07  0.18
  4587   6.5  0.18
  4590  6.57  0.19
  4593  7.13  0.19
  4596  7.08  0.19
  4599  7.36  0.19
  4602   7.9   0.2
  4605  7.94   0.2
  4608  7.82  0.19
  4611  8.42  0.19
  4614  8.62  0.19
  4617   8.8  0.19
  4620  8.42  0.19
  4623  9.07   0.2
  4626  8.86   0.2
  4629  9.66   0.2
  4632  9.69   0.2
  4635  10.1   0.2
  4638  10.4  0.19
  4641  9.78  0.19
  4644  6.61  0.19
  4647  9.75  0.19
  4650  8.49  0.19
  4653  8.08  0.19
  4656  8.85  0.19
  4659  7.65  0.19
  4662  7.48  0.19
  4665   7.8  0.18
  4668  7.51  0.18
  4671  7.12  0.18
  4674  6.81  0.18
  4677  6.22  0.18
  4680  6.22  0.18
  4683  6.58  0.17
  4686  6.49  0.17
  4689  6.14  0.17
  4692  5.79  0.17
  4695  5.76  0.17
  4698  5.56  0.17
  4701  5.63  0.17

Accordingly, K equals 2.40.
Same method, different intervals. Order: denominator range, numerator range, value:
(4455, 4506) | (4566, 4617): 1.84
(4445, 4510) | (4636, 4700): 1.96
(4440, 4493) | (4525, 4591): 1.37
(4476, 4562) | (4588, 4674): 1.95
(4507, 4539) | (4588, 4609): 1.74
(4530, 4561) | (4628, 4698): 1.62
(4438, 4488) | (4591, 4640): 2.27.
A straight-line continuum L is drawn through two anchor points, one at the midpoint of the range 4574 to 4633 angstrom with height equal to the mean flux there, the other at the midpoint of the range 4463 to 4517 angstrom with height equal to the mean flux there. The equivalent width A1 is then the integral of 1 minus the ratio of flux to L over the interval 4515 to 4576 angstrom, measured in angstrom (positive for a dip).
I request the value 9.1 angstrom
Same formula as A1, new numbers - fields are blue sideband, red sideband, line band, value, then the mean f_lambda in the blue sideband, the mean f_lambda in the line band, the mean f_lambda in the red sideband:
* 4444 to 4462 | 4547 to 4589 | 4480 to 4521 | 6.1 angstrom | 3.8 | 3.85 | 5.56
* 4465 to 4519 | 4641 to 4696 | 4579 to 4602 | -4.0 angstrom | 3.84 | 6.76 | 7.27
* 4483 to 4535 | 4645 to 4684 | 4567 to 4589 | -1.7 angstrom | 3.98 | 6.01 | 7.58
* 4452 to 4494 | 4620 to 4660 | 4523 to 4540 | 3.8 angstrom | 3.86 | 4.39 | 8.99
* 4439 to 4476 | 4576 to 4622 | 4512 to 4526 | 2.8 angstrom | 3.72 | 4.23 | 7.38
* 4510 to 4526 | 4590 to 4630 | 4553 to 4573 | 2.7 angstrom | 4.21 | 5.33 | 8.16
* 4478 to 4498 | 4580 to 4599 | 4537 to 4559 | 2.7 angstrom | 3.96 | 4.88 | 6.67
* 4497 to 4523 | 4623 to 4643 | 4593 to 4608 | 1.0 angstrom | 3.8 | 7.55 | 9.62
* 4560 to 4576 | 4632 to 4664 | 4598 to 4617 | -2.5 angstrom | 5.56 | 8.09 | 8.75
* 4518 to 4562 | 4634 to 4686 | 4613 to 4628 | -4.3 angstrom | 4.64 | 8.79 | 7.9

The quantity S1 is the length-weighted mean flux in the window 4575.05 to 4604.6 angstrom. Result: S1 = 6.73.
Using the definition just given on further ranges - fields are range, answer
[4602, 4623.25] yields 8.37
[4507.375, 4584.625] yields 4.89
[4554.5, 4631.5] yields 7.06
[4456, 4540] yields 3.96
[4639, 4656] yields 8.62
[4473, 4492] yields 4.02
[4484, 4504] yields 3.71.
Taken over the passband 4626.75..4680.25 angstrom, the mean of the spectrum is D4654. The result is 8.29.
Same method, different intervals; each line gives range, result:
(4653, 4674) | 7.69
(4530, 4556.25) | 4.74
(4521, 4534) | 4.35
